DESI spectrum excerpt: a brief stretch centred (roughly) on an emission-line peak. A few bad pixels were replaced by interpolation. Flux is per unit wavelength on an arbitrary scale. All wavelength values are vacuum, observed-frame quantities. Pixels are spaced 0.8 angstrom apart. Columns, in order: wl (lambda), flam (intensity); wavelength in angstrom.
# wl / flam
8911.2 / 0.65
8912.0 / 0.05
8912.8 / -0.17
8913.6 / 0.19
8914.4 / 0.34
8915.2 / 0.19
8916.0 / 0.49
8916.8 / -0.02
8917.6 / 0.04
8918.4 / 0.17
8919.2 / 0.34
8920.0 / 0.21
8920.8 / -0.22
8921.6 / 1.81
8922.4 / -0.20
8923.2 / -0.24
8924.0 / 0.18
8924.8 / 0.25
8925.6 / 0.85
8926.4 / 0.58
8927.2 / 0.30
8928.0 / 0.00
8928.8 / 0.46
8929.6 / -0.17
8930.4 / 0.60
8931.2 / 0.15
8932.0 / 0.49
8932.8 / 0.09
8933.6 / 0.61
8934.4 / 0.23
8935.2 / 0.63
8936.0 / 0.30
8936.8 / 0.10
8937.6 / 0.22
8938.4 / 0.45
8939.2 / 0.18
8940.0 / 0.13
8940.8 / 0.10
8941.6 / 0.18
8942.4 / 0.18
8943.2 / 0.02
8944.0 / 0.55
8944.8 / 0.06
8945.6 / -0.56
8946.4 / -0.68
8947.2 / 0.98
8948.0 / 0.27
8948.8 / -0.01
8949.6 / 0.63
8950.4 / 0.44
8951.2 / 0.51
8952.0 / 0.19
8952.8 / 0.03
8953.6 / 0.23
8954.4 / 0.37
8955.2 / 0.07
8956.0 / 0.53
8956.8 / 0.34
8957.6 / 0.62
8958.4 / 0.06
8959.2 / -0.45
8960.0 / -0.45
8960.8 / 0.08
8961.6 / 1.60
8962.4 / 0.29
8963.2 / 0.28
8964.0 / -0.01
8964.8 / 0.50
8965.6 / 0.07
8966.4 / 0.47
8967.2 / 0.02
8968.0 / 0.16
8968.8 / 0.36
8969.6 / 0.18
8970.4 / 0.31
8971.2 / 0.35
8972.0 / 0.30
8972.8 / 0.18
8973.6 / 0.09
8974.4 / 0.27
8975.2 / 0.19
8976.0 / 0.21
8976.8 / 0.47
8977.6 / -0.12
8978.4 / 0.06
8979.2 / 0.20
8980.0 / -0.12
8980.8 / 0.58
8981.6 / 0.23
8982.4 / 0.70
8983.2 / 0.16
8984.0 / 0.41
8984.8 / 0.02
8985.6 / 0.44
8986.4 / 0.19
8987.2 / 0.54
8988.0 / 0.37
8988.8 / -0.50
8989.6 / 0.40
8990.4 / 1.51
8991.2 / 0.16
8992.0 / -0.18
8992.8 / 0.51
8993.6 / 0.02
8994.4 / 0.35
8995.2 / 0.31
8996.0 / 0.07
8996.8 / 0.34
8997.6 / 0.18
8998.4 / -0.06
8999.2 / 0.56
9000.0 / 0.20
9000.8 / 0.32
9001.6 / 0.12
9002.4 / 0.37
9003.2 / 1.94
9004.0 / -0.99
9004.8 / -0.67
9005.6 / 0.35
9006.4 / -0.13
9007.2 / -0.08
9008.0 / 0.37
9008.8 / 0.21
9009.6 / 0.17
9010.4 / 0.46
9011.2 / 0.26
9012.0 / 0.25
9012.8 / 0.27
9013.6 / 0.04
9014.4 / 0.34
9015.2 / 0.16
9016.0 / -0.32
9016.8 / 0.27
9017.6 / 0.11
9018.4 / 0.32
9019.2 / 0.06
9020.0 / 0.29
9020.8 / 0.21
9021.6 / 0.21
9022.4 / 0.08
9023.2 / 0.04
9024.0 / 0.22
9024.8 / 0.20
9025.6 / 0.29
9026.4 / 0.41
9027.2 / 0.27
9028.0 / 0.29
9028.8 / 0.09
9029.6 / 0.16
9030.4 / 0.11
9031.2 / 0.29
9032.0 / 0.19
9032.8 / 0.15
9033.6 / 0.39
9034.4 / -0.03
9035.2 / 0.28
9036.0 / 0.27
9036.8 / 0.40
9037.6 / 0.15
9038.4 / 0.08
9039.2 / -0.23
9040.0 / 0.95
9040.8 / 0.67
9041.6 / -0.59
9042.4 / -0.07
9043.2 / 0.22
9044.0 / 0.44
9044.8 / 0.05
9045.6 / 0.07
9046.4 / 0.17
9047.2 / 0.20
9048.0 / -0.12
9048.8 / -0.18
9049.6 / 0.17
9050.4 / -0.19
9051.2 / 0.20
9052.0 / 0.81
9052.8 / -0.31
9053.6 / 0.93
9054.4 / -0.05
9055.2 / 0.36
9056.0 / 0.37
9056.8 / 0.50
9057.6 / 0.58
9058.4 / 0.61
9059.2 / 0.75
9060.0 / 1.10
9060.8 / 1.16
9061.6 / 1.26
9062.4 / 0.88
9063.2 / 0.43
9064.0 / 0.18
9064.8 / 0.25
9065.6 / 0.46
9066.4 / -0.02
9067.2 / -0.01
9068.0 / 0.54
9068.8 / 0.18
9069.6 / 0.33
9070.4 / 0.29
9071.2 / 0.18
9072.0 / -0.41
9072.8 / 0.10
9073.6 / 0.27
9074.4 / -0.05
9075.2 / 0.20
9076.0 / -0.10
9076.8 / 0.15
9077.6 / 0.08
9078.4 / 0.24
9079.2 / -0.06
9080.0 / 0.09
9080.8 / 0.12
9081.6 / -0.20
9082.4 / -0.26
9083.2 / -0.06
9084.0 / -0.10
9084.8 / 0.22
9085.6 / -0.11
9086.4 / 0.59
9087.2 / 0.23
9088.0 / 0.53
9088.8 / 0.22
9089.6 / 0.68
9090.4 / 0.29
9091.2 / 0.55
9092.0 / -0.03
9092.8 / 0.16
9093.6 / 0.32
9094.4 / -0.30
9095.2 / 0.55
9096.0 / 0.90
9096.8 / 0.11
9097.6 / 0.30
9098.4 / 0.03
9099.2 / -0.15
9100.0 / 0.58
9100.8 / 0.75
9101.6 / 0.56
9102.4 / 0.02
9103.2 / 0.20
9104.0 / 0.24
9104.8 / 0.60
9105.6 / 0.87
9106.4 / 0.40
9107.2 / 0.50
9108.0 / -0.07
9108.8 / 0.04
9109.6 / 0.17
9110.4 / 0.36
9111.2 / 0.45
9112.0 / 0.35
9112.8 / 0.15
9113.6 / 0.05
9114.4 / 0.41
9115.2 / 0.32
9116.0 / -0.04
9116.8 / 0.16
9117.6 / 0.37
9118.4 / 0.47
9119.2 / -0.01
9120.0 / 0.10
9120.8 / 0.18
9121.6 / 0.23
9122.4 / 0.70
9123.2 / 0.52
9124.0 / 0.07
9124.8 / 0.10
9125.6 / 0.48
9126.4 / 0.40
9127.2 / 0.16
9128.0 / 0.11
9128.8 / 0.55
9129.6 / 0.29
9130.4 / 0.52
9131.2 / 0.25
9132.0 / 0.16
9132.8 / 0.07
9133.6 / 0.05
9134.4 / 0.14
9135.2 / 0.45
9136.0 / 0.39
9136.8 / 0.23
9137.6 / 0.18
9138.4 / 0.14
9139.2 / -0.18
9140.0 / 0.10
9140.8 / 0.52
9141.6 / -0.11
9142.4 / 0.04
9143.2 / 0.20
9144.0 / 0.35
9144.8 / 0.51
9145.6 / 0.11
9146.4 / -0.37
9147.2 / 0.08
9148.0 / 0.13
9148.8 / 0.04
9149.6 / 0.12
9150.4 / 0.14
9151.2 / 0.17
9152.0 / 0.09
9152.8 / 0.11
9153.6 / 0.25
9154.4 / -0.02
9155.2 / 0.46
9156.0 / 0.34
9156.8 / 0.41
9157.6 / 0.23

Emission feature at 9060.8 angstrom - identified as H-gamma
